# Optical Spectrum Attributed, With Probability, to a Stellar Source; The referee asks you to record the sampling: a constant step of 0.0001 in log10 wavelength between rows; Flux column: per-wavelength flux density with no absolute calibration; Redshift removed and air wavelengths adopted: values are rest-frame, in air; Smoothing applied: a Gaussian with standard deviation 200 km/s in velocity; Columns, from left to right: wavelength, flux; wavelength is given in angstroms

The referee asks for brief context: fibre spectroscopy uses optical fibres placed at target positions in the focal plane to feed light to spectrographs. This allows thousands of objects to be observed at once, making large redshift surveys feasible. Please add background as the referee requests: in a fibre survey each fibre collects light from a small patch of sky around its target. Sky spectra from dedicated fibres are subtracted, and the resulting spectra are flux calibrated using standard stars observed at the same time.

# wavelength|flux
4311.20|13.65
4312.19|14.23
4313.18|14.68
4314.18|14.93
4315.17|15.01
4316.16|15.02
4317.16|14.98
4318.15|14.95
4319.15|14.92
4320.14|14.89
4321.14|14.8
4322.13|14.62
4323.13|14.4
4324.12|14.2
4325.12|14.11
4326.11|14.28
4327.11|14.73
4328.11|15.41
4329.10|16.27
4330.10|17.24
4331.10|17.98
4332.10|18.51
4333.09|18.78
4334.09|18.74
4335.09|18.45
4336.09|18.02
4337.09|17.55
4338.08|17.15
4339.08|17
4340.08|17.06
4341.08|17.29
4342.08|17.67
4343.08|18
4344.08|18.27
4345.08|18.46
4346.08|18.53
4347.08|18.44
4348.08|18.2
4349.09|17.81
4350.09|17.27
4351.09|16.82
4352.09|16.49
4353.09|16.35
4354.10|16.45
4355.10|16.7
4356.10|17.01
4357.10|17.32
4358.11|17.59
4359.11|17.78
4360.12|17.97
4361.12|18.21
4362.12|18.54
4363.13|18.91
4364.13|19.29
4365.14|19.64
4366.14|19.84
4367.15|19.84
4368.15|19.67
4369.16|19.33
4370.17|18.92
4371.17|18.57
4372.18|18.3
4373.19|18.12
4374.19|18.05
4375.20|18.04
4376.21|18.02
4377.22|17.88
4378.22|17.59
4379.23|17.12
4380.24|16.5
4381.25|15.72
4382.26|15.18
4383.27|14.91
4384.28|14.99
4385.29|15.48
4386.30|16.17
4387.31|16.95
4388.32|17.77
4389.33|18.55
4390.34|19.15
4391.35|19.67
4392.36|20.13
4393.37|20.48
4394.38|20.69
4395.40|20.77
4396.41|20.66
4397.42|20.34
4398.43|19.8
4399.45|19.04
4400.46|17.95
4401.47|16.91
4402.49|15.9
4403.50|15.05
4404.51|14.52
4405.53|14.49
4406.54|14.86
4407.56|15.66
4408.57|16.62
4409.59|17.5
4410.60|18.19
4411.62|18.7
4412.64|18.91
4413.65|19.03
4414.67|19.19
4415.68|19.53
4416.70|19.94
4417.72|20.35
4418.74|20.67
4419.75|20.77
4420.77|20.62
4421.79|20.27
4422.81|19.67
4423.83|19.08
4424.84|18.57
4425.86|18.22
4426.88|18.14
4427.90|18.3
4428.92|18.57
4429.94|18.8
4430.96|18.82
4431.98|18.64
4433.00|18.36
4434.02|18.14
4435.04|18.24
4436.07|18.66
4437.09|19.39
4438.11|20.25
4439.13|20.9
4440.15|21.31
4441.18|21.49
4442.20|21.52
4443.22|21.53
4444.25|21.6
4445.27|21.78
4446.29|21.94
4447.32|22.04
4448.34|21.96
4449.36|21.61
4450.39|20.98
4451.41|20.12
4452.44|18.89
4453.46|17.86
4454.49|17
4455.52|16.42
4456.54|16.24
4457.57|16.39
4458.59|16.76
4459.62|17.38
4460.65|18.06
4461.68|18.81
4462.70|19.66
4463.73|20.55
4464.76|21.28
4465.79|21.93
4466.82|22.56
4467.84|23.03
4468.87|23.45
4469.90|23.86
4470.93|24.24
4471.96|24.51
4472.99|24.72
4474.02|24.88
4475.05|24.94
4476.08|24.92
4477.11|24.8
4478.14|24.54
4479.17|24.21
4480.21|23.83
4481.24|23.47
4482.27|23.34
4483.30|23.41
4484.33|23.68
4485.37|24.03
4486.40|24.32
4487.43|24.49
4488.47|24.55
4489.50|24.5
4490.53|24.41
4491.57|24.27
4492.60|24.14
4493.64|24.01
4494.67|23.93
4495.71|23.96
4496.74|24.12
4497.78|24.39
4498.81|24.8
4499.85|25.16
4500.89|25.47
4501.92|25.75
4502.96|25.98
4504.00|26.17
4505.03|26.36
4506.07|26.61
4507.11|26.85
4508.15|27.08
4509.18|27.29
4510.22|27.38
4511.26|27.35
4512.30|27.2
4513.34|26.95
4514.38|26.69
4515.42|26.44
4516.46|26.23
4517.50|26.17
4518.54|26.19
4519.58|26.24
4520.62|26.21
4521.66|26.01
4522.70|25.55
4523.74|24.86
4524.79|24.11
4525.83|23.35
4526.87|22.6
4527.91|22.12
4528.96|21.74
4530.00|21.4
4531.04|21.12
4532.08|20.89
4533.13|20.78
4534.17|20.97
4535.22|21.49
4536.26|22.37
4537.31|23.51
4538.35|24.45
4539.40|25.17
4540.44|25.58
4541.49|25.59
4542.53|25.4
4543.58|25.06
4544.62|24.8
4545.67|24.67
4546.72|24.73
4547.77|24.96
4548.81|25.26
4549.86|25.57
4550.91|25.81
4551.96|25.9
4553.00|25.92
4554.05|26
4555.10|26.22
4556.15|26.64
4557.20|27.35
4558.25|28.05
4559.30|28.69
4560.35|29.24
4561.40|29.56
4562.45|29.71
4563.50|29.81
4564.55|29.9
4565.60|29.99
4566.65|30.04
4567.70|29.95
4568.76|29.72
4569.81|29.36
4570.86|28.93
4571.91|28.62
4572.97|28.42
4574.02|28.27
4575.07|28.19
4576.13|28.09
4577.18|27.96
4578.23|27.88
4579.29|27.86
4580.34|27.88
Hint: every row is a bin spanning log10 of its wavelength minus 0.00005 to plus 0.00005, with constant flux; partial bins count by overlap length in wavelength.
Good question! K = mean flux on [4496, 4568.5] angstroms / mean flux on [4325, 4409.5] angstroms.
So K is 1.46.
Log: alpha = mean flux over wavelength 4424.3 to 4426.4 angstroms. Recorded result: 18.5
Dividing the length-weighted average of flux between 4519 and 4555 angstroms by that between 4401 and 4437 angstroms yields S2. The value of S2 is 1.32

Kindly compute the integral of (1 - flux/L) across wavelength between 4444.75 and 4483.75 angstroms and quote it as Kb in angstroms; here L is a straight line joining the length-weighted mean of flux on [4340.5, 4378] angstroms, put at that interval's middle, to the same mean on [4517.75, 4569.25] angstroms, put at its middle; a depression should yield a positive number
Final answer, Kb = 1.5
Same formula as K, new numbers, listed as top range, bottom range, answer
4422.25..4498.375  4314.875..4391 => 1.25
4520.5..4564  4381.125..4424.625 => 1.37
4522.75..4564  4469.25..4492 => 1.03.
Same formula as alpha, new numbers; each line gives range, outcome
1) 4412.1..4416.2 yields 19.2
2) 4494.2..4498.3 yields 24.1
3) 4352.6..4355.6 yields 16.5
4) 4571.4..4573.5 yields 28.5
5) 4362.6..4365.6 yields 19.2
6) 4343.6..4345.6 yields 18.4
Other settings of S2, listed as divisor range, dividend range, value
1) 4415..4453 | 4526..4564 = 1.25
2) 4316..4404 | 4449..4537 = 1.34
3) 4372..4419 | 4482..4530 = 1.41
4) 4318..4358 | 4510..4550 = 1.46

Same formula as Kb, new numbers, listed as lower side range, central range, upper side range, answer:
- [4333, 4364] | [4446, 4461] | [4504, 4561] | 2.1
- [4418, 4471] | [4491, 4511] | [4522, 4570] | -2.1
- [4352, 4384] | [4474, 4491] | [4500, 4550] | -0.9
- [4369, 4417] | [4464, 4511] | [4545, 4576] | -2.3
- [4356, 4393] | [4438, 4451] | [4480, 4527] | 0.2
